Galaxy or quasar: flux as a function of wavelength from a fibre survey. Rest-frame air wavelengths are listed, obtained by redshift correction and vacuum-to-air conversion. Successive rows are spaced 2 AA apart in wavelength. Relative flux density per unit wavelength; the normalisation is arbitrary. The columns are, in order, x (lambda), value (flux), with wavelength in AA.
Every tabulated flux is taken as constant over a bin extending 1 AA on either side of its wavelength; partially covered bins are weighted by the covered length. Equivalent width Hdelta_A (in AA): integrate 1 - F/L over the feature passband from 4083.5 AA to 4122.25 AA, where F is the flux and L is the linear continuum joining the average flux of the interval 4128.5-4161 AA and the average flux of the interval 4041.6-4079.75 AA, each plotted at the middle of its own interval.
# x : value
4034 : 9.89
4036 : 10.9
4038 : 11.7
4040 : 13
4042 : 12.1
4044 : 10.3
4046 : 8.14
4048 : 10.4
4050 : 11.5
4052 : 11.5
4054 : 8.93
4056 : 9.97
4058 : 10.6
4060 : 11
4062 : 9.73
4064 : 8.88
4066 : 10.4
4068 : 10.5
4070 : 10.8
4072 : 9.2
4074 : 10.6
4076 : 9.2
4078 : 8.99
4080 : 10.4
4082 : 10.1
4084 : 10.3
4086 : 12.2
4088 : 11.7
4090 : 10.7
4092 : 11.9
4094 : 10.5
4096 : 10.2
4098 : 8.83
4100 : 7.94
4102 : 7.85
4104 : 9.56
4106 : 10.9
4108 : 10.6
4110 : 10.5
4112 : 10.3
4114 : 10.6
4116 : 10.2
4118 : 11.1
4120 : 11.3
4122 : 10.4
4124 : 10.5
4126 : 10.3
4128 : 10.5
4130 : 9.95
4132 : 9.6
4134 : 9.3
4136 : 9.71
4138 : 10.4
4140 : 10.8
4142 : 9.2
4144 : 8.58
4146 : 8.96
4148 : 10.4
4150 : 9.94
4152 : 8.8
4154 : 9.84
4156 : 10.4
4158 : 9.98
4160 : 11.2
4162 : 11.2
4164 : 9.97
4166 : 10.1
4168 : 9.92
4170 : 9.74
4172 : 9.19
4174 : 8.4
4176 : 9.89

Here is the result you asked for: -1.58 AA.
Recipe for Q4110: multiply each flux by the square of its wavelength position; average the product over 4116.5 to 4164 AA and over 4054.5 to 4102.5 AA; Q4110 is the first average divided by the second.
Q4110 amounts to 1.03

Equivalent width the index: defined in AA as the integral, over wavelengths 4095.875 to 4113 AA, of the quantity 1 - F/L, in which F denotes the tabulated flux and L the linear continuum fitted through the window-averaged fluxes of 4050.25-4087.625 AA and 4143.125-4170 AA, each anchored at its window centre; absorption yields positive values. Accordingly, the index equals 0.9 AA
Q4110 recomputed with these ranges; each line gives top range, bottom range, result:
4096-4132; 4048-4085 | 1.02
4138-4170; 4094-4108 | 1.09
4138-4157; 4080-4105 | 0.98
